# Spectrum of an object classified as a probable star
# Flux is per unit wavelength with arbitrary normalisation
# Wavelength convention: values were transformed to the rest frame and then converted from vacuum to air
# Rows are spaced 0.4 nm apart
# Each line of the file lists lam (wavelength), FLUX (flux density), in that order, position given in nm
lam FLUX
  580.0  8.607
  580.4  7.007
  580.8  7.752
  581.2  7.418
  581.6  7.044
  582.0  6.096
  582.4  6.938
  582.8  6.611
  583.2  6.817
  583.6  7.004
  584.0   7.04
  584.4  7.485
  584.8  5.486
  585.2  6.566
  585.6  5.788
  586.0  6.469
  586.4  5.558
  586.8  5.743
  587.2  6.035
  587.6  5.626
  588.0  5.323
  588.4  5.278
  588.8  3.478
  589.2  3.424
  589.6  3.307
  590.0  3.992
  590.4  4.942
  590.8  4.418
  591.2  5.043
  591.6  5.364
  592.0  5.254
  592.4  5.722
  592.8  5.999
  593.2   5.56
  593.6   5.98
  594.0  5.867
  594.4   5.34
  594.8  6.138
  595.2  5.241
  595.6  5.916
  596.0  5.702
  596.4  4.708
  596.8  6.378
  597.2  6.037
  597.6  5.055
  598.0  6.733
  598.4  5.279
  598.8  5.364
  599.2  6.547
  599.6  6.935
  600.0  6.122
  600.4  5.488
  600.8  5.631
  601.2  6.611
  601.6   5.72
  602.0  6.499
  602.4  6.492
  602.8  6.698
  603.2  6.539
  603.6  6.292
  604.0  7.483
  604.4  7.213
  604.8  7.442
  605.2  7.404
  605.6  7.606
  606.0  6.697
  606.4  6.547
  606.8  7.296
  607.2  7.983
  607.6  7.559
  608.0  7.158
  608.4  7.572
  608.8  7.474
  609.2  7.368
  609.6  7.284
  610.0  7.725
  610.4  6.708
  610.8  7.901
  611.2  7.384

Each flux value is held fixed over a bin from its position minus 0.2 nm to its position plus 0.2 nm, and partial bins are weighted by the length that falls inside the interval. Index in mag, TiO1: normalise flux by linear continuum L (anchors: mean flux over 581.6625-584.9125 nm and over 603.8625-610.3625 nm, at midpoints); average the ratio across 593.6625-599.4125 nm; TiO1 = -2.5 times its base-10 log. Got 0.226 mag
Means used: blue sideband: 6.73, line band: 5.74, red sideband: 7.35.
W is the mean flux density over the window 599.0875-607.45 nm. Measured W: 6.73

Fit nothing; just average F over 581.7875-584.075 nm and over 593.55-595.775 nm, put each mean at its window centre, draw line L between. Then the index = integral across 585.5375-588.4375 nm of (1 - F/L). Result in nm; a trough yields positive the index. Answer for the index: 0.291 nm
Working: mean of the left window 6.74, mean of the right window 5.73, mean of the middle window 5.75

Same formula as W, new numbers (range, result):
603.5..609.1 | 7.29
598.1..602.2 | 6.04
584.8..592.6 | 5.13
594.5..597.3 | 5.71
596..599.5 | 5.79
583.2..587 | 6.37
